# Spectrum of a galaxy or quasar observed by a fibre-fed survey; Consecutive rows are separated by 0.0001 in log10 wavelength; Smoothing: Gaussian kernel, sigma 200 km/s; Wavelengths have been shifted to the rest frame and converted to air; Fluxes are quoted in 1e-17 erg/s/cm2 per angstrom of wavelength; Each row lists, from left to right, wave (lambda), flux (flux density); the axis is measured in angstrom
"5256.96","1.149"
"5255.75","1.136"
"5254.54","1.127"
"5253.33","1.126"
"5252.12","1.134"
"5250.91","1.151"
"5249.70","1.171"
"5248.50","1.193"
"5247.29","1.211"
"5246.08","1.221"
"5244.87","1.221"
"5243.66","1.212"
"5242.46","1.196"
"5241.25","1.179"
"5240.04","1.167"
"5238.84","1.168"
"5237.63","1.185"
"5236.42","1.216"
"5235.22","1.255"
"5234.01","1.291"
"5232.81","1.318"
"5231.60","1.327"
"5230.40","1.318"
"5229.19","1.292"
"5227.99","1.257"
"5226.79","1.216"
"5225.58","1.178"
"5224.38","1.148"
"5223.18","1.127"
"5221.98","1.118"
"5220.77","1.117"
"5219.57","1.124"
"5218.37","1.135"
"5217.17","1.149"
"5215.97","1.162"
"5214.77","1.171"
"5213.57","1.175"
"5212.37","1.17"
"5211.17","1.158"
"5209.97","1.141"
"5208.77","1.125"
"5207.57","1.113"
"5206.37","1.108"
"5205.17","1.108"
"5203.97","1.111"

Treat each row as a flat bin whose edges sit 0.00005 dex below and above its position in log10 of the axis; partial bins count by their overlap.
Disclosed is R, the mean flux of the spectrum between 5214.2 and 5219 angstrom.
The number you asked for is 1.16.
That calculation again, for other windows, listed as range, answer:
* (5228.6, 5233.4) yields 1.31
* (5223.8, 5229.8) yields 1.22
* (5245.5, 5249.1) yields 1.21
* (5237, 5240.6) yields 1.17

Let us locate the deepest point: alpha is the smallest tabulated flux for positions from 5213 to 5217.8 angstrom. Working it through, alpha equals 1.149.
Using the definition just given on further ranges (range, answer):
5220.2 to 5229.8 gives 1.117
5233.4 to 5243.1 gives 1.167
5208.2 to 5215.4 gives 1.125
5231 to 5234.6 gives 1.291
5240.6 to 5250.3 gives 1.171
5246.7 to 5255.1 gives 1.126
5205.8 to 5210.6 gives 1.108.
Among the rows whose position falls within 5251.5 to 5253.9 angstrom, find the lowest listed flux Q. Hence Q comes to 1.126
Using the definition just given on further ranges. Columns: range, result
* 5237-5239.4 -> 1.168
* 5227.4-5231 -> 1.257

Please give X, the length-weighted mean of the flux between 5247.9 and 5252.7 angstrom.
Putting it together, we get 1.16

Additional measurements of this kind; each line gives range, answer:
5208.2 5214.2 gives 1.15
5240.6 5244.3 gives 1.2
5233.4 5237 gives 1.26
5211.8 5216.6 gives 1.17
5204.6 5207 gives 1.11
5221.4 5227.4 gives 1.16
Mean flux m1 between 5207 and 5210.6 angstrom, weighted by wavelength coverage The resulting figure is 1.13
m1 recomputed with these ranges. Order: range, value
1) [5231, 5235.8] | 1.3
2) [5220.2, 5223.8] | 1.12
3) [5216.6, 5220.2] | 1.14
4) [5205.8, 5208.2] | 1.11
